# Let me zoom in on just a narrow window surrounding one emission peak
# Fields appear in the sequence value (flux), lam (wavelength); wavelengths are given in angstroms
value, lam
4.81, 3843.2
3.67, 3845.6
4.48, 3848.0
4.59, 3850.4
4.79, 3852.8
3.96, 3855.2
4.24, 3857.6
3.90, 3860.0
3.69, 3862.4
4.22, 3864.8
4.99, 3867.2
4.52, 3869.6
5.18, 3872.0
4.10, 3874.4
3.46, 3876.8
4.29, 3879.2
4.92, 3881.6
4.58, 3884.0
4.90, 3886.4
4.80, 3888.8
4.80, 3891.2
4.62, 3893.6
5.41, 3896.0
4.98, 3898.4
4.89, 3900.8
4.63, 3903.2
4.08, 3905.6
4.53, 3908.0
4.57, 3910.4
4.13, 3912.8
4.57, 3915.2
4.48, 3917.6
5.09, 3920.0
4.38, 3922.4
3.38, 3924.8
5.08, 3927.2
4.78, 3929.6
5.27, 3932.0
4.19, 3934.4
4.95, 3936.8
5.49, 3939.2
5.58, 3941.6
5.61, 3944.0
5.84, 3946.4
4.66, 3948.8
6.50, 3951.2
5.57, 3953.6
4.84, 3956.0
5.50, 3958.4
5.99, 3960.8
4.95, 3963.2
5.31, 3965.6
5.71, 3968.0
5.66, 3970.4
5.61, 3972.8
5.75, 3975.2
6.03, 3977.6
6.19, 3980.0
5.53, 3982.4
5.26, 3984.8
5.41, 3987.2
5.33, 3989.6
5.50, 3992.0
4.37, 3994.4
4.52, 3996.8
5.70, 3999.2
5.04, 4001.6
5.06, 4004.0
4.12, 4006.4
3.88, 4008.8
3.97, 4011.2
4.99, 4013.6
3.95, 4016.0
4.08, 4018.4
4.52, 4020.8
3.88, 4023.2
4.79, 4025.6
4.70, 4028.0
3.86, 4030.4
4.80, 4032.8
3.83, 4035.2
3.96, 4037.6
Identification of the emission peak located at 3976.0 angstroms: C III]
